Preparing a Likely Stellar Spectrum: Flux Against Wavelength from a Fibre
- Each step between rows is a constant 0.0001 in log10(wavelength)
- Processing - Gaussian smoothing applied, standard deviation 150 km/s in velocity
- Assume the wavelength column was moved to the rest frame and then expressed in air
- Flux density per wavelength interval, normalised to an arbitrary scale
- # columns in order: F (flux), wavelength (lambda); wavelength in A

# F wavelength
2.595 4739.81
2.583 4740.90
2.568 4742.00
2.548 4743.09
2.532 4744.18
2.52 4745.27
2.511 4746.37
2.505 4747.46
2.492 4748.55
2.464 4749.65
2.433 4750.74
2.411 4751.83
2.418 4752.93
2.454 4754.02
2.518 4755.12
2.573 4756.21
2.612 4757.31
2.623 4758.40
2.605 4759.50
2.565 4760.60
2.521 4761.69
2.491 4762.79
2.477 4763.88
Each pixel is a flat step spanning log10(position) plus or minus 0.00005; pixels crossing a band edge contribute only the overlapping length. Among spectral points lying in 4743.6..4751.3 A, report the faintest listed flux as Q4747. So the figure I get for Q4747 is 2.433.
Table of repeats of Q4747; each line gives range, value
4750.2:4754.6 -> 2.411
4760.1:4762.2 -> 2.521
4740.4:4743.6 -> 2.548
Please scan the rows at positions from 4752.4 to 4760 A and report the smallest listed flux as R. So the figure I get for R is 2.418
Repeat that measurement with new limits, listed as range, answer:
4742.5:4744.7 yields 2.532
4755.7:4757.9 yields 2.573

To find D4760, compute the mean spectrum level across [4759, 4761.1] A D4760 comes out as 2.58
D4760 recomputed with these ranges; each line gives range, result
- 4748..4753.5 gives 2.45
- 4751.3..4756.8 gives 2.47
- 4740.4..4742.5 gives 2.57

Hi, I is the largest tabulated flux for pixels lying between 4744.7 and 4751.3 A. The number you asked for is 2.52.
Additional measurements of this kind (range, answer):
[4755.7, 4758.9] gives 2.623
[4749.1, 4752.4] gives 2.464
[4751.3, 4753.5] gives 2.418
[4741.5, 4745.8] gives 2.568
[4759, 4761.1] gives 2.605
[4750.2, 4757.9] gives 2.612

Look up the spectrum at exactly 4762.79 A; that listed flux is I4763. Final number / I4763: 2.491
